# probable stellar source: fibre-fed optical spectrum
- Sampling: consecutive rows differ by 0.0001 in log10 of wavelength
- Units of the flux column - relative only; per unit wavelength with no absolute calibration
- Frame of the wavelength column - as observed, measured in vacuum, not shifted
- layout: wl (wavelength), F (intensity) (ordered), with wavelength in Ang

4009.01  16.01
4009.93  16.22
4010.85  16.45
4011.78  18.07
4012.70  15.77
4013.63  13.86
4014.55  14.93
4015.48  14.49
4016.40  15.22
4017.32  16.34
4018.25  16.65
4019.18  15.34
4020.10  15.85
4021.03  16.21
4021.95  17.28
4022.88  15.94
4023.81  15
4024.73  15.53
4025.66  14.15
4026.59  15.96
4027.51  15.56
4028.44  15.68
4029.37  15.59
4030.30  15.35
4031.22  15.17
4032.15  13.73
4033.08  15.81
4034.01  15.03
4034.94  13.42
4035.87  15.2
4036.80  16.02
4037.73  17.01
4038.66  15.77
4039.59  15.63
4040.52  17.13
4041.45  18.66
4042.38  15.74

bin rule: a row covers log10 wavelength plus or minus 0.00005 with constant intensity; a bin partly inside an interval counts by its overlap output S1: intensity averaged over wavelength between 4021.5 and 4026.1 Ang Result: 15.6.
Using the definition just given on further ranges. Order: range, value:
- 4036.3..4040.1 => 16.1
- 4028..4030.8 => 15.6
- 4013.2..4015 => 14.4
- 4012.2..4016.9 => 14.9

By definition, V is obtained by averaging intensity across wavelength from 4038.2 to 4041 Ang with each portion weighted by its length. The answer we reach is 16.2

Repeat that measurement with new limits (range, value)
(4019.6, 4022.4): 16.5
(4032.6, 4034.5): 15.4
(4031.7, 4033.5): 14.7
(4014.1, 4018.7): 15.5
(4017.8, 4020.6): 15.9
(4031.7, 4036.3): 14.6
